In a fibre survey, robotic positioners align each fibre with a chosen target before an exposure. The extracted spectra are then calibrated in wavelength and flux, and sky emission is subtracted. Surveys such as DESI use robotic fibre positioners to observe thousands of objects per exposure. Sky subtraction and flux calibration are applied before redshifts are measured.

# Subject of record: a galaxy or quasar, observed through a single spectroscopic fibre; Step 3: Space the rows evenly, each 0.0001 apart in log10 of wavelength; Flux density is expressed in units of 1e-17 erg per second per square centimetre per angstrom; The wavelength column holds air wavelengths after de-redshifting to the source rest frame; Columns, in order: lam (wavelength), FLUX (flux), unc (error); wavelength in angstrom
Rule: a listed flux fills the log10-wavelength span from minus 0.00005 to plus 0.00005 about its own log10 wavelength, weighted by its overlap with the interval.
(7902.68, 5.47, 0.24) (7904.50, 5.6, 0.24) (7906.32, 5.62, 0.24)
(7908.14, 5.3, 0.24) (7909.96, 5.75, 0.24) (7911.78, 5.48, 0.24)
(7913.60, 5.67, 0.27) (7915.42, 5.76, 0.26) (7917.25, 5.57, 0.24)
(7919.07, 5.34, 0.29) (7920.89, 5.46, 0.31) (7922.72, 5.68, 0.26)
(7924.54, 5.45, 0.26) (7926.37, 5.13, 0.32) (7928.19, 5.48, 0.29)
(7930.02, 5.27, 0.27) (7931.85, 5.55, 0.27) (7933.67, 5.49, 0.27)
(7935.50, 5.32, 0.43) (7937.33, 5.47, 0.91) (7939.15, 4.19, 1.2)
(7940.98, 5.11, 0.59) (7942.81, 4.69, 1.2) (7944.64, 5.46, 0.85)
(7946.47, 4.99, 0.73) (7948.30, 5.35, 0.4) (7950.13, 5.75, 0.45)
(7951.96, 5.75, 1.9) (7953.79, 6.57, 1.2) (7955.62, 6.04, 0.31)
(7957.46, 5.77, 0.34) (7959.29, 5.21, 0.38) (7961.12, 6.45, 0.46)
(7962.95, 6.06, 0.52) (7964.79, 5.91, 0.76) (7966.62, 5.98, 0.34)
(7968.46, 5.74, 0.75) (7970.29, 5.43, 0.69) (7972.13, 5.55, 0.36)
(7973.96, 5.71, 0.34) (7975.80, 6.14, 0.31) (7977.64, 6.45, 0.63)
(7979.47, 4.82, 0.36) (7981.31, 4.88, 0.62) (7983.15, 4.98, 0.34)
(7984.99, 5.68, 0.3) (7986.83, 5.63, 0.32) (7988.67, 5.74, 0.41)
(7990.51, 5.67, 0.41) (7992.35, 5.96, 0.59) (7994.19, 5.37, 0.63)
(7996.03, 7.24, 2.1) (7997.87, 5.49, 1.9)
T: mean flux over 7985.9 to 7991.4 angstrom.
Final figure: 5.68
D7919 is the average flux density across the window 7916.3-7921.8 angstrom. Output 5.46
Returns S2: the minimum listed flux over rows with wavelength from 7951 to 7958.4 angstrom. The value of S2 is 5.75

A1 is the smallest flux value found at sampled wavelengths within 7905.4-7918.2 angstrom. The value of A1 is 5.3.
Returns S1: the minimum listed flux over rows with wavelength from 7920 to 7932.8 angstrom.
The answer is 5.13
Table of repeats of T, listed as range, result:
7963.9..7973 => 5.72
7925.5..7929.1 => 5.31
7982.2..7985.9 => 5.32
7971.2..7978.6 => 5.96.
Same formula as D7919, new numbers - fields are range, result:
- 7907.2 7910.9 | 5.53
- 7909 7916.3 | 5.67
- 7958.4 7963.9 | 5.91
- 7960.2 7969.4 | 6.03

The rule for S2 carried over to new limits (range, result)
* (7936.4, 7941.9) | 4.19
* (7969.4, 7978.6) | 5.43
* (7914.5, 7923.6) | 5.34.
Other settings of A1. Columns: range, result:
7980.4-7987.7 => 4.88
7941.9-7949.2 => 4.69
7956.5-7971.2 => 5.21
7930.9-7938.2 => 5.32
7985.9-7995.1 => 5.37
